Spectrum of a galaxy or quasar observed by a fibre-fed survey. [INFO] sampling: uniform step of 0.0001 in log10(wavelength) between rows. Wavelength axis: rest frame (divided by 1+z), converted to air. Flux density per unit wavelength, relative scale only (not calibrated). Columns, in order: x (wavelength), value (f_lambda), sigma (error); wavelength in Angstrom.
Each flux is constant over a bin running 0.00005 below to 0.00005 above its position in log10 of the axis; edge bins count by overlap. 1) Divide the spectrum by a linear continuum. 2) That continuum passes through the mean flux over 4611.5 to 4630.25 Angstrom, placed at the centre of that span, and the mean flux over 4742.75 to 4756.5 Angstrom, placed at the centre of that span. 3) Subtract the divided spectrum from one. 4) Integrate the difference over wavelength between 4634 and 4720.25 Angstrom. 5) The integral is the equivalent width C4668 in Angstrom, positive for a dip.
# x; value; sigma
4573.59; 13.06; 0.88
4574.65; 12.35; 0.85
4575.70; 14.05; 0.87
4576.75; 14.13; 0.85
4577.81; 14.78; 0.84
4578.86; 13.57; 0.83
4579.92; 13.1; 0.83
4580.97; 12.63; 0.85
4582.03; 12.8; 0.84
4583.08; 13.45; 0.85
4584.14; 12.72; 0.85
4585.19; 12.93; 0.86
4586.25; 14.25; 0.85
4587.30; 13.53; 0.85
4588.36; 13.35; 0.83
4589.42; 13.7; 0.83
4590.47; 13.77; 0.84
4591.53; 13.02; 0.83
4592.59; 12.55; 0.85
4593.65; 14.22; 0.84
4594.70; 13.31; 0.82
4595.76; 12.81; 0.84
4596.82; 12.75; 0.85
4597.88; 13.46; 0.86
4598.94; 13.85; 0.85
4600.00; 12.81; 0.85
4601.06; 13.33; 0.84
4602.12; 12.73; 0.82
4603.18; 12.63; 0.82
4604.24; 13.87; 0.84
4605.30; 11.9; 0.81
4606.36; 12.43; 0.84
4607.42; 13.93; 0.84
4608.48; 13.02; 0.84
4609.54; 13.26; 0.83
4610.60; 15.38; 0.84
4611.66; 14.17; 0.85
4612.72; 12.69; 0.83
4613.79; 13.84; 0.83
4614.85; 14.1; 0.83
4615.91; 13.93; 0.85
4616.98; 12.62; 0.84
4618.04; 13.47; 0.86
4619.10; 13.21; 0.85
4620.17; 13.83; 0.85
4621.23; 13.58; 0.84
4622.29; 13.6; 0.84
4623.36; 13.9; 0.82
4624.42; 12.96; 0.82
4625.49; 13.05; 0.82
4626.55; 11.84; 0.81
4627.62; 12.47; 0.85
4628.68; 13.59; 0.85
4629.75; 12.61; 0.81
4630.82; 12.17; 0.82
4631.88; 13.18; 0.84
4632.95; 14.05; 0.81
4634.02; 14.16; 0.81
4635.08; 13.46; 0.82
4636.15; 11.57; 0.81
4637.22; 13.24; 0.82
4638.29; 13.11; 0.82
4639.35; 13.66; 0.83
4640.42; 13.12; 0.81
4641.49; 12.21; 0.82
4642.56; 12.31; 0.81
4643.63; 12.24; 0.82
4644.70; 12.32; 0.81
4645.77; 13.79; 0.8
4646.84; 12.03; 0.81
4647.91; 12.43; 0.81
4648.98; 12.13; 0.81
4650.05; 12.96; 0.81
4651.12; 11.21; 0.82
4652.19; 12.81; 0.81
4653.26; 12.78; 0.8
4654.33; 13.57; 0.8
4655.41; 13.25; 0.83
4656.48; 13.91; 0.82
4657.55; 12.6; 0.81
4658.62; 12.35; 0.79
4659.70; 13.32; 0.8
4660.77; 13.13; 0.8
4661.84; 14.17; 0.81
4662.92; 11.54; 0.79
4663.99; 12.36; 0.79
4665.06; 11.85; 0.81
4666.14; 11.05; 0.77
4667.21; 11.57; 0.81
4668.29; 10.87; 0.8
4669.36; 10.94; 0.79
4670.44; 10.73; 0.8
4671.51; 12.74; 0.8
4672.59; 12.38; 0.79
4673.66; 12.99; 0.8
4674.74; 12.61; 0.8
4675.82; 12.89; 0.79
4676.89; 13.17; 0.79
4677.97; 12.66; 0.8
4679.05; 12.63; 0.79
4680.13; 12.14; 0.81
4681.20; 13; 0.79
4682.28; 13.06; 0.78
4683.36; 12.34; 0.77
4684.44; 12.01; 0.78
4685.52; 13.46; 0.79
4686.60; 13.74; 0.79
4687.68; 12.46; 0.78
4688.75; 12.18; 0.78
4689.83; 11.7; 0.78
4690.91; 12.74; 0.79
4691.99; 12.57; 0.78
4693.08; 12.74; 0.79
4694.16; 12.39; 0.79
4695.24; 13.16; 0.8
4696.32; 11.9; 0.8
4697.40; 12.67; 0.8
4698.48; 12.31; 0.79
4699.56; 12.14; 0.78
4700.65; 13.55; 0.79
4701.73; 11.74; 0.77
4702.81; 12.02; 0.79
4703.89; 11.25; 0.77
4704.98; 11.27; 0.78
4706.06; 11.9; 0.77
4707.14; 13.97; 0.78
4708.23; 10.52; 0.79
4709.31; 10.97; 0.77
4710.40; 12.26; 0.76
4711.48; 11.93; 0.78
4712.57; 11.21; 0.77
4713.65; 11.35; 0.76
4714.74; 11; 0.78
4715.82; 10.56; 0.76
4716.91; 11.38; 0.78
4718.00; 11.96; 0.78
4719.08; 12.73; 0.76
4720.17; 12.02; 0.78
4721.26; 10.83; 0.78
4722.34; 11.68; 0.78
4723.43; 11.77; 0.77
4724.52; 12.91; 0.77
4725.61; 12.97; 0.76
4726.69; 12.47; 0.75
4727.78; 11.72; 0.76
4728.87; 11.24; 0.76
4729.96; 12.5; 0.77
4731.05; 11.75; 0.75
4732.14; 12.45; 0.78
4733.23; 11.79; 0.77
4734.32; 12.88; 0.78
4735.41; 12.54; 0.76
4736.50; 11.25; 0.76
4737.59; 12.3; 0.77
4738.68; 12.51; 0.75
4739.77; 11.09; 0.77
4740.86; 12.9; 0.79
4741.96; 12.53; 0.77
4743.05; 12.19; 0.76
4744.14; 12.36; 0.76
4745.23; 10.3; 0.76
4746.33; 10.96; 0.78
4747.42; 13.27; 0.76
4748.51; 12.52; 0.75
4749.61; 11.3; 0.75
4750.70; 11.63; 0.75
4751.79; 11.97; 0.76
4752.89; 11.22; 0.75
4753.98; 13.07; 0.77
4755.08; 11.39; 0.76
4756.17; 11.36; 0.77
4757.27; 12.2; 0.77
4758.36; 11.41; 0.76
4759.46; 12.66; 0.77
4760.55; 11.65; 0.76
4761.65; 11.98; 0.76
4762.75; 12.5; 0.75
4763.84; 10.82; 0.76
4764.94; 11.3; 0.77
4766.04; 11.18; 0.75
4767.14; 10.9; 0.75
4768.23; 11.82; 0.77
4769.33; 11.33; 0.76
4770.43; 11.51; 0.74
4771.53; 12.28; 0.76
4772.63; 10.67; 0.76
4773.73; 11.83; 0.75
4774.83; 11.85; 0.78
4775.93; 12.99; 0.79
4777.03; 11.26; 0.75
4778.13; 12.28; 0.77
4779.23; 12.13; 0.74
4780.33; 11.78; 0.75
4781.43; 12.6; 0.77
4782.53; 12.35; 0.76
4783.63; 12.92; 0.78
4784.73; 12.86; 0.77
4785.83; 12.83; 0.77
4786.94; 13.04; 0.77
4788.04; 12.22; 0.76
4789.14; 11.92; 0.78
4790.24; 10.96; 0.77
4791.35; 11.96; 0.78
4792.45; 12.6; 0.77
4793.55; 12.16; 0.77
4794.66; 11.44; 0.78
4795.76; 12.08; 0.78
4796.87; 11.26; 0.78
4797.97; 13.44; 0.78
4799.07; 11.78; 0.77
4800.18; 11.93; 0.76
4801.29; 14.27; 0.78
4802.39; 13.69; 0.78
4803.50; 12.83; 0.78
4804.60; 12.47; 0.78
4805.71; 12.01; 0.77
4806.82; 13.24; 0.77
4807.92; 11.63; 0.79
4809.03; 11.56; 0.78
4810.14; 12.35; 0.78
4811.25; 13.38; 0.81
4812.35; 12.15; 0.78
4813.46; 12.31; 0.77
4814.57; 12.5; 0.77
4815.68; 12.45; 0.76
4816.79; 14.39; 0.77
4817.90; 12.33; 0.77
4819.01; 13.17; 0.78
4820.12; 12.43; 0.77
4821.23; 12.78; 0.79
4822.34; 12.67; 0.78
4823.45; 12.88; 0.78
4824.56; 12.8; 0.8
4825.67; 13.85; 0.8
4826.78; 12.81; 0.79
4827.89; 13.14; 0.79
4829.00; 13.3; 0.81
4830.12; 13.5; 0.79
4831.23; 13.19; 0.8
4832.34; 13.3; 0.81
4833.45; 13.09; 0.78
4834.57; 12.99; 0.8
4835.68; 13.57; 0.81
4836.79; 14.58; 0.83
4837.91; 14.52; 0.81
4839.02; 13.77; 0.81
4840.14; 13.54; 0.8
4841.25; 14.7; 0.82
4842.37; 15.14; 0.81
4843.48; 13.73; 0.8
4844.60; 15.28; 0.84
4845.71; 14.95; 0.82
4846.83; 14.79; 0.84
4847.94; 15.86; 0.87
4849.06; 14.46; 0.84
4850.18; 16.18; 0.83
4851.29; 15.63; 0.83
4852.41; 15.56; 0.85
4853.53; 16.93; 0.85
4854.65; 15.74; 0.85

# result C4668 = 1.8 Angstrom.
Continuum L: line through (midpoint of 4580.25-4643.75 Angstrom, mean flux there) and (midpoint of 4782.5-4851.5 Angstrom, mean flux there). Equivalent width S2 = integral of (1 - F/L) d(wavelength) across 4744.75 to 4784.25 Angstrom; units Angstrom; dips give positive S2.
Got 4.03 Angstrom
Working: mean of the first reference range 13.2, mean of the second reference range 13.1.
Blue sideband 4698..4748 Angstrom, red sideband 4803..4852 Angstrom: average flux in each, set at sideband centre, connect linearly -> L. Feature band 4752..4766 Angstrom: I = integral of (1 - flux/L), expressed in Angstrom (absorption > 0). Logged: 0.77 Angstrom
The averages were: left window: 11.9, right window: 13.5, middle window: 11.8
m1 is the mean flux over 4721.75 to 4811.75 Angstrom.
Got 12.1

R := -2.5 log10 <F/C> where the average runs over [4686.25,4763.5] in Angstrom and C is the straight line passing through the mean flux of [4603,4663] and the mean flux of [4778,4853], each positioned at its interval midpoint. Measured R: 0.09 mag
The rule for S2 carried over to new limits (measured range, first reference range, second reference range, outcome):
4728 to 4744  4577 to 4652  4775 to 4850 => 1.1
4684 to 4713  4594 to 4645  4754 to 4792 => 0.6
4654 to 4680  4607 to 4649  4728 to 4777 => 0.6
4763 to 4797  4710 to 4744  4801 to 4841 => 1.8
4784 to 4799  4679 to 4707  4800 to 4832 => 0.7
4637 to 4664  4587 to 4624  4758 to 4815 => 0.6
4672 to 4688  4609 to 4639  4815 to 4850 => 0.8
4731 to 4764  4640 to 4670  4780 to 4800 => 0.9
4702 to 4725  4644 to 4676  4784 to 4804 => 1.4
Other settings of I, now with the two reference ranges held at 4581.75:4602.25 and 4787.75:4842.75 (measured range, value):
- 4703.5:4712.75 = 0.95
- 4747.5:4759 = 0.98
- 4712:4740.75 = 2.50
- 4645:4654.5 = 0.42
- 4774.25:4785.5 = 0.53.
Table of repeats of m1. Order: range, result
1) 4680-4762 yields 12.1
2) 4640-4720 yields 12.3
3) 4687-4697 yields 12.5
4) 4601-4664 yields 13.1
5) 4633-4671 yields 12.6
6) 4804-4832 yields 12.8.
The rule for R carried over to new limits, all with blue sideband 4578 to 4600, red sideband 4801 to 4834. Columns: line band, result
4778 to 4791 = 0.05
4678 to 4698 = 0.04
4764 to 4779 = 0.12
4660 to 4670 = 0.10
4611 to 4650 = 0.01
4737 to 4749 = 0.08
